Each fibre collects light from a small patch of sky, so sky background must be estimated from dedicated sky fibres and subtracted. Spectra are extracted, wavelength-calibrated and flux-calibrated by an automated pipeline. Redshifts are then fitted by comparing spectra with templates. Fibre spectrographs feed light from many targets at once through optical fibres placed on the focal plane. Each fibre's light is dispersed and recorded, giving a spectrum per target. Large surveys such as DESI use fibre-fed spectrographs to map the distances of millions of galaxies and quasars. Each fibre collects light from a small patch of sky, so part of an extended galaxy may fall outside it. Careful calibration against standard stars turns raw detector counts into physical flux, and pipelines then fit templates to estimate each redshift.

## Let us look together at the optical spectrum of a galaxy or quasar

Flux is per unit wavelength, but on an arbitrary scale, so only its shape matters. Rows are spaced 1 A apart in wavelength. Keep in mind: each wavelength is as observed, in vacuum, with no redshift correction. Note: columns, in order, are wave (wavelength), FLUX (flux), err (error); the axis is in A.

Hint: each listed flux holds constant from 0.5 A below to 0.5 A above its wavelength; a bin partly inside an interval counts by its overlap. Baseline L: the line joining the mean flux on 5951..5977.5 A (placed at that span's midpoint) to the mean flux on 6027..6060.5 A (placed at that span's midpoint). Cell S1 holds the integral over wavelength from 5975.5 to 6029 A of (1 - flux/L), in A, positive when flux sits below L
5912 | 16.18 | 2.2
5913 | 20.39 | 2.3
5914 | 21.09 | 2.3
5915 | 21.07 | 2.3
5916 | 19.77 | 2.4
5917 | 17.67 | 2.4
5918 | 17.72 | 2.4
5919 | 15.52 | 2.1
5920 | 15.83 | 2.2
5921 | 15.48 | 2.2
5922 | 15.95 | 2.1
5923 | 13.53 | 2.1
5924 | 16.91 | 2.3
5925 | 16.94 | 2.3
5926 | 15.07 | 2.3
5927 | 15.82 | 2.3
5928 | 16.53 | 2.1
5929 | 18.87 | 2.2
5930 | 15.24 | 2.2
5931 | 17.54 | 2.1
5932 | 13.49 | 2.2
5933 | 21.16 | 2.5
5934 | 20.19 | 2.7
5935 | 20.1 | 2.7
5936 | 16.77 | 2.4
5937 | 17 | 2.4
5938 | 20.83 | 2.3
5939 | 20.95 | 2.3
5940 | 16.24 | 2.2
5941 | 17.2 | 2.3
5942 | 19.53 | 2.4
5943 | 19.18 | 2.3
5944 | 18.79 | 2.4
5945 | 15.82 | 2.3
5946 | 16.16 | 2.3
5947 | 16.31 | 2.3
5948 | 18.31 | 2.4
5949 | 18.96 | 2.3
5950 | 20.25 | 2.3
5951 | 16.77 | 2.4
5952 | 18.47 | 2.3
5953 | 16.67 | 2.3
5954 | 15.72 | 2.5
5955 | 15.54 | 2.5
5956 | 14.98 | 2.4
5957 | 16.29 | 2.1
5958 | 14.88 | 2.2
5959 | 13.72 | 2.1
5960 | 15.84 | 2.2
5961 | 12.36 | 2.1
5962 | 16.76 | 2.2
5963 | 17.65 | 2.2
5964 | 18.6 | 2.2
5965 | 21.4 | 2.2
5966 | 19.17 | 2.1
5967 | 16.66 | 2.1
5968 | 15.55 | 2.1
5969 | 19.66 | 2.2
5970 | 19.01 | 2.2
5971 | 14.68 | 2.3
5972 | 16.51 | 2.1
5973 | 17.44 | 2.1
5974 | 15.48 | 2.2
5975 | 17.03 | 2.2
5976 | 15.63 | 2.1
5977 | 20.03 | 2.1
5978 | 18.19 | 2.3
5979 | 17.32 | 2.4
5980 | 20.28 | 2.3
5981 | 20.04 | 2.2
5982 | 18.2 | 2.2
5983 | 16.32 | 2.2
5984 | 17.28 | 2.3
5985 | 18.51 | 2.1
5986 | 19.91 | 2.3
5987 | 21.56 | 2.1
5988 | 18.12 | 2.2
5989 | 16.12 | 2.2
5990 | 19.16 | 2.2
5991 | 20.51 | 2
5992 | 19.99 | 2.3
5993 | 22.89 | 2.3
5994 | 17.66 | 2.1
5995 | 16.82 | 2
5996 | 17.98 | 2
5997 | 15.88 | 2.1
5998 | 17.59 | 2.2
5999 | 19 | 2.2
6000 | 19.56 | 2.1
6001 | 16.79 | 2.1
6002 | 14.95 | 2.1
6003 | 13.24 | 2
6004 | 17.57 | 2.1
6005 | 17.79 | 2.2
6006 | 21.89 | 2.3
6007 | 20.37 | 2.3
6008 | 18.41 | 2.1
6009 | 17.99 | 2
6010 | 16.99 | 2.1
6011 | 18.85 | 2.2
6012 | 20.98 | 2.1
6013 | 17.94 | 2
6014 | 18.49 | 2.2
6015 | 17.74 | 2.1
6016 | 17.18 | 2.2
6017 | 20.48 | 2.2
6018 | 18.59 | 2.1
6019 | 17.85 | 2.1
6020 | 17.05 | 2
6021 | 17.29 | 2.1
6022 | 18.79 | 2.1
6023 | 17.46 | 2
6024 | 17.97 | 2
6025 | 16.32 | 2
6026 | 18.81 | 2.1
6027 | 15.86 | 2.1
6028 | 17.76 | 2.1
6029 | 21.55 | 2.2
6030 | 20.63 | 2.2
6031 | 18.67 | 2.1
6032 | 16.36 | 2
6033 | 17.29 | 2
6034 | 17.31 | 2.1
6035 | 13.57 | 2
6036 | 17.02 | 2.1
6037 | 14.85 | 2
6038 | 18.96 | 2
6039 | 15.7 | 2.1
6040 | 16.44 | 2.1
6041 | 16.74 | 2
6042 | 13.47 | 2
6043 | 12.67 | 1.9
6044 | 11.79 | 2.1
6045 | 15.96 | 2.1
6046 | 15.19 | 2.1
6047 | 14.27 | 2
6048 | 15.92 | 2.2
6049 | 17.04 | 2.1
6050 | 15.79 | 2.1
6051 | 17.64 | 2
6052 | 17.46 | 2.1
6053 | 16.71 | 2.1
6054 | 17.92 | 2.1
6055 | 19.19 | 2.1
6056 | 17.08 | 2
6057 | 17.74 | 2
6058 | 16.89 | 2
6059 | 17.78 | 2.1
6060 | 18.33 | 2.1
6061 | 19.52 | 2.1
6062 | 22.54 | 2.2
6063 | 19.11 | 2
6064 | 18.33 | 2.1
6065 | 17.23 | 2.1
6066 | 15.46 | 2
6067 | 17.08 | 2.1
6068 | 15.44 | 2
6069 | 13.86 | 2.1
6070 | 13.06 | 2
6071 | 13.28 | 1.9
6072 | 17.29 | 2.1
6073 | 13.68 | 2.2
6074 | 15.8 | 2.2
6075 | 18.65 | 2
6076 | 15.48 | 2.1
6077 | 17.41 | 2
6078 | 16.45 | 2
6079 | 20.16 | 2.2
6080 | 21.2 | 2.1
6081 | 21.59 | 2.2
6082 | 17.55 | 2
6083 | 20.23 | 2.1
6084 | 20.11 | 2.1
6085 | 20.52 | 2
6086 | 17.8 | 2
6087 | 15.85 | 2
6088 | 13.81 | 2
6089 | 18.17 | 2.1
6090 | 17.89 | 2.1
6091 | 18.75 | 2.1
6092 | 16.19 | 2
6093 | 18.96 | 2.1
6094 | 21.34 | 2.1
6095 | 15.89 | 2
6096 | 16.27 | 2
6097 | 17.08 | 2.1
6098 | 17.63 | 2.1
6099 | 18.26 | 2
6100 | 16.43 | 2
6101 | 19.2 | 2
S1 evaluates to -4.9 A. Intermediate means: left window 16.8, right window 16.7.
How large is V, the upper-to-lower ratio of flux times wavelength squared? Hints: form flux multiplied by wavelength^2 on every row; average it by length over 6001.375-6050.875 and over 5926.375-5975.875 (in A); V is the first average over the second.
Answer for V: 1.02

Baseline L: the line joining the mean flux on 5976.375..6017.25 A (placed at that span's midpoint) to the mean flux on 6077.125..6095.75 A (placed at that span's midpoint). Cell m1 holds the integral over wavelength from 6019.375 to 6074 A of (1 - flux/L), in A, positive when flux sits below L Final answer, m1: 4.8 A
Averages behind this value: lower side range 18.4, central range 16.8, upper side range 18.4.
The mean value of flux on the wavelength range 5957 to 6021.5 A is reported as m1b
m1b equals 17.9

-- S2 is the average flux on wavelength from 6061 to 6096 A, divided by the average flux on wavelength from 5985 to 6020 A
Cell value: 1.0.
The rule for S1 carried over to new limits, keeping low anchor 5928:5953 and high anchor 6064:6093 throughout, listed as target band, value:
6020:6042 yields 0.2 A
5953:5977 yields 1.7 A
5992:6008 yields -0.4 A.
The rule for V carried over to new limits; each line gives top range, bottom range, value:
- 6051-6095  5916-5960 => 1.08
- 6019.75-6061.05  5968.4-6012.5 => 0.94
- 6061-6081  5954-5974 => 1.07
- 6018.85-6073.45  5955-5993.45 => 0.97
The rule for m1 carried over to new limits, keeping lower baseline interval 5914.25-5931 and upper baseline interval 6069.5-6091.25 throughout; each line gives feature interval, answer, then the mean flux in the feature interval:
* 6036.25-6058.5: 1.51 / 16.2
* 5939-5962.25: 0.17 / 16.8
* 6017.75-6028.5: -0.22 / 17.6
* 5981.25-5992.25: -1.03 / 18.7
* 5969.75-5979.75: -0.07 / 17.2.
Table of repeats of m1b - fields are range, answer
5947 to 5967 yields 16.9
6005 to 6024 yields 18.5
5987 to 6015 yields 18.3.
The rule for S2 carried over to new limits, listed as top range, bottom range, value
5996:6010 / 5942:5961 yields 1.06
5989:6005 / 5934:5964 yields 1.04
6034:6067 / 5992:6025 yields 0.92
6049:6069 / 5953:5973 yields 1.06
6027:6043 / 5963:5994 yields 0.92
